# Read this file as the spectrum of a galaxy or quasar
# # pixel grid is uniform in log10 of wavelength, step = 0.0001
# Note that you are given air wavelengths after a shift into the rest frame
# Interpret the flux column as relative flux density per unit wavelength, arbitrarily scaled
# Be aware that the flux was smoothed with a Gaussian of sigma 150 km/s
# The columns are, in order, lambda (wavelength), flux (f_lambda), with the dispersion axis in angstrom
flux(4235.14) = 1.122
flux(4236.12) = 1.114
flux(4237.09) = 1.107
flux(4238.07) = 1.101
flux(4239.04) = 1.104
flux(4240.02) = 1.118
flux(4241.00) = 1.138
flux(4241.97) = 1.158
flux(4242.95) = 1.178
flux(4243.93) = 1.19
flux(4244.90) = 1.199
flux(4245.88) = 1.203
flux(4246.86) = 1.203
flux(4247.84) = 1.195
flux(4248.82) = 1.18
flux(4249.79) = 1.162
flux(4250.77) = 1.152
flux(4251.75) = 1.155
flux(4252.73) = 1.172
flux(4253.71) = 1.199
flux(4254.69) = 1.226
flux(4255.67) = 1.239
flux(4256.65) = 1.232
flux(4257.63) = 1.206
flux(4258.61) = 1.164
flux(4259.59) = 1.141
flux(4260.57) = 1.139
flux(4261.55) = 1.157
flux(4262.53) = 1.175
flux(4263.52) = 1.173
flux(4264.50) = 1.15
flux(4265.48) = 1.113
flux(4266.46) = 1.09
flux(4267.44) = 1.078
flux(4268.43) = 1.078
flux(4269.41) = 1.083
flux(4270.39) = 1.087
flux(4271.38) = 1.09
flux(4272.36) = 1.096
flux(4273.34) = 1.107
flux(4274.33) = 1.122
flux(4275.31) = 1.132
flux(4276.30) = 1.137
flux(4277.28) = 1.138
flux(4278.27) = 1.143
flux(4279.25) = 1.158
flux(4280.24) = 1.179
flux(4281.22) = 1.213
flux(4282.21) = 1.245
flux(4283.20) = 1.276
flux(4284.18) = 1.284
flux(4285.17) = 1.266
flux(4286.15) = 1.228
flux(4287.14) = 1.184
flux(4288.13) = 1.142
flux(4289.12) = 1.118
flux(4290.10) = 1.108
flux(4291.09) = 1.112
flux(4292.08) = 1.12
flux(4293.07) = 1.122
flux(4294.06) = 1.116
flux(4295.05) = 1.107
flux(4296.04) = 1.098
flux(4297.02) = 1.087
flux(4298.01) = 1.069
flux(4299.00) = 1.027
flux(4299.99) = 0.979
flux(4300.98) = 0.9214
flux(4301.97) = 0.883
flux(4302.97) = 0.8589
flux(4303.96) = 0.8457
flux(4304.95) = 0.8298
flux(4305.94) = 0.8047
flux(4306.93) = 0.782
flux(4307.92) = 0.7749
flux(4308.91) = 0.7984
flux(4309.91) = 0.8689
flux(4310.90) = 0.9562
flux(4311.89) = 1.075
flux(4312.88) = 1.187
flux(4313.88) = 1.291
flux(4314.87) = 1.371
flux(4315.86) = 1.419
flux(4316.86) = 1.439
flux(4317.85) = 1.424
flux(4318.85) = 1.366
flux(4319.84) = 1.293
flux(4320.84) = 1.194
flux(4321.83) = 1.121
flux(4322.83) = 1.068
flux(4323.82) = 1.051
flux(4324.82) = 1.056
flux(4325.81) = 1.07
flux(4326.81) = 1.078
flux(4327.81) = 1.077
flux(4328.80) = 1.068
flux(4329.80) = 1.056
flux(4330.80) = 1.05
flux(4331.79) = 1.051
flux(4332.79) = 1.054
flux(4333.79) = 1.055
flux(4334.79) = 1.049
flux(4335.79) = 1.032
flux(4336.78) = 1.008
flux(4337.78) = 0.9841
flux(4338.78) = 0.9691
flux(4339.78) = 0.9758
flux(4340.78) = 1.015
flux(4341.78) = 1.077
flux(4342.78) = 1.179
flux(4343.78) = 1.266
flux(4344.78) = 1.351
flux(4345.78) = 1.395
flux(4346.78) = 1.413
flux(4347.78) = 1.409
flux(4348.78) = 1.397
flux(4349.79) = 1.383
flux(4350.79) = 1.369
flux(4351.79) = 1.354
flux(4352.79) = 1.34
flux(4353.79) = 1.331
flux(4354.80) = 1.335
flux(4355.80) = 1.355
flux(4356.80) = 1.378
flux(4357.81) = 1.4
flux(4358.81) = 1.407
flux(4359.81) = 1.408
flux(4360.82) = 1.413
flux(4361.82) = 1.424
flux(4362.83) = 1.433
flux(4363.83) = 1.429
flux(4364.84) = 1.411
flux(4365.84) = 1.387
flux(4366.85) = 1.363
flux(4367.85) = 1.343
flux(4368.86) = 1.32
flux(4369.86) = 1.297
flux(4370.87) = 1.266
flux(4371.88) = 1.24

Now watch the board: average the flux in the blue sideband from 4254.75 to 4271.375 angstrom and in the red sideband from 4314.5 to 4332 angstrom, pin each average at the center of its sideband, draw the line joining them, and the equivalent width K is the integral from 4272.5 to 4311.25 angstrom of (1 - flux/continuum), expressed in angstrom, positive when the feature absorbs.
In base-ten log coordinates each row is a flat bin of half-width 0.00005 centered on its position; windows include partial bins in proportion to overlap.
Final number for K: 3.4 angstrom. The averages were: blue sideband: 1.14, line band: 1.06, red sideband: 1.18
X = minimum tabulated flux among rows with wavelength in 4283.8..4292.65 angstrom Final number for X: 1.108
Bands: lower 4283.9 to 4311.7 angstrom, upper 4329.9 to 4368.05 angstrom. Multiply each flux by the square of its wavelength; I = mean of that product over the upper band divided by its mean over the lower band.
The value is 1.3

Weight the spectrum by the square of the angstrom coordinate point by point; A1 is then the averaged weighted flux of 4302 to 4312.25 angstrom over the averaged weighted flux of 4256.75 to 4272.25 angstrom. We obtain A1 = 0.77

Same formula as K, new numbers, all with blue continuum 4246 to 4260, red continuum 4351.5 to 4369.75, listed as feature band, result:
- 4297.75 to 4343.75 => 8.78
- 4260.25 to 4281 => 1.59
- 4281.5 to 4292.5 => 0.51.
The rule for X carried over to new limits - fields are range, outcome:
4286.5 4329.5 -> 0.7749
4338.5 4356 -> 0.9691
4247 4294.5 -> 1.078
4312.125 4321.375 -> 1.187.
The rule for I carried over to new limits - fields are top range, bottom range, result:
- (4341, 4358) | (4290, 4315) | 1.36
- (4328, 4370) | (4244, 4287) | 1.12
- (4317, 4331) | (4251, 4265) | 1.01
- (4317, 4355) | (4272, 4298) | 1.05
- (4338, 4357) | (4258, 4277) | 1.18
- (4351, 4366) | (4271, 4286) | 1.22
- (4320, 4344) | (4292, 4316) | 1.07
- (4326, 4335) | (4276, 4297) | 0.93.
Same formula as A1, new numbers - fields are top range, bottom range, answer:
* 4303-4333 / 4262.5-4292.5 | 0.96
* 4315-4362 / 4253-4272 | 1.10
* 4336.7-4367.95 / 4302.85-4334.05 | 1.23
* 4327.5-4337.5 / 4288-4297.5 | 0.96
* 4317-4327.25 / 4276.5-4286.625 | 0.99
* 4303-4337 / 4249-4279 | 0.96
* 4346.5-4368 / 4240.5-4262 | 1.23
